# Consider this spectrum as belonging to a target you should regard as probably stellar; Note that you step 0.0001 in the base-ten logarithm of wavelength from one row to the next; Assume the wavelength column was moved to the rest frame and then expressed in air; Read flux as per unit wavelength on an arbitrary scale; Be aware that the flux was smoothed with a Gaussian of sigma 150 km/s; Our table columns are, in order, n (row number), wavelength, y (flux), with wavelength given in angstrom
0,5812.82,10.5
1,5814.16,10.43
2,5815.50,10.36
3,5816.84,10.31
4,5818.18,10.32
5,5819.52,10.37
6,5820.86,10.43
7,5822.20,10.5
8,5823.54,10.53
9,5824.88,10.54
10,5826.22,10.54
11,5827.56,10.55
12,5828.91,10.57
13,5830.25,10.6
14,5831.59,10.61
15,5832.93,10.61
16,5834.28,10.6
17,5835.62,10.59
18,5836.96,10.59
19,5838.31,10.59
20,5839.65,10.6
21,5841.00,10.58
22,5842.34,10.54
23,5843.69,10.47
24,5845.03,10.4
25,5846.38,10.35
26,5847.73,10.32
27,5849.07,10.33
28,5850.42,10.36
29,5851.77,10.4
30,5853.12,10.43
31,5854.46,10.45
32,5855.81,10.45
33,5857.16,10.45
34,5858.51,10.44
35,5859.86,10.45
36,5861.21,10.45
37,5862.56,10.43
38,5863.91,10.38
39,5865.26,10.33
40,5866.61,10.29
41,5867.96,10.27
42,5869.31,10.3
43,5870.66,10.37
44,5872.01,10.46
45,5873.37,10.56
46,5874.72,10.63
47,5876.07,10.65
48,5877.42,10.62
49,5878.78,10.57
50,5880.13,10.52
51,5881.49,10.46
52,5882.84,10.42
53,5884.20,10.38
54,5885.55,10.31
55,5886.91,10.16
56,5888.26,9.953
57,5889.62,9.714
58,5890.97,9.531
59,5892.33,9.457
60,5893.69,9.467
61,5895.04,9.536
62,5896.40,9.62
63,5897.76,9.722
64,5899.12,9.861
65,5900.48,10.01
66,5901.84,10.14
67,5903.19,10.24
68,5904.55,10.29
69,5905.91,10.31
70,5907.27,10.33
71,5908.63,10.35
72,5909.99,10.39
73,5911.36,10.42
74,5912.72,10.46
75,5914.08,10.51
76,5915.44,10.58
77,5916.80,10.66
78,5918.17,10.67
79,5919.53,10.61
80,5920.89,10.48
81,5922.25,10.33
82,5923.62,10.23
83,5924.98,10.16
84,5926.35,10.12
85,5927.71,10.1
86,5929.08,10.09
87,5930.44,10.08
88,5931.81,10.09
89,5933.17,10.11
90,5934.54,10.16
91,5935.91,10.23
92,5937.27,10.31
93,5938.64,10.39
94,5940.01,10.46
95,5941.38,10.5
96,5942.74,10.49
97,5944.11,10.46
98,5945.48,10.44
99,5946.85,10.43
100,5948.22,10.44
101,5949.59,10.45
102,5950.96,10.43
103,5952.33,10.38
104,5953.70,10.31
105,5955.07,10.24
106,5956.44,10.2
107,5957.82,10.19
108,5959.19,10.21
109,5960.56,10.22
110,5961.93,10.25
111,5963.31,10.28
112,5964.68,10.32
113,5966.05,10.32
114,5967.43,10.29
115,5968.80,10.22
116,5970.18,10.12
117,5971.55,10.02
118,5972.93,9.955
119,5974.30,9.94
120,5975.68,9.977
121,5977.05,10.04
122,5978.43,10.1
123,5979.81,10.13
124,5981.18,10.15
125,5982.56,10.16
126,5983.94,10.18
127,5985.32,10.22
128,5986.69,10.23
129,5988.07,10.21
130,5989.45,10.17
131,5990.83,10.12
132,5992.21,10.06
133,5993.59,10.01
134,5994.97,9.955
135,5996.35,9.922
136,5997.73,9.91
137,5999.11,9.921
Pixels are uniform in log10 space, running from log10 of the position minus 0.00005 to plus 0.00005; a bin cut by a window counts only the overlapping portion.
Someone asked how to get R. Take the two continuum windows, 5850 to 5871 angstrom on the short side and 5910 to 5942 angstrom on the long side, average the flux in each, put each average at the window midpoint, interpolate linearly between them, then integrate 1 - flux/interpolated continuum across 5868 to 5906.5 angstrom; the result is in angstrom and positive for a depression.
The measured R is 0.8 angstrom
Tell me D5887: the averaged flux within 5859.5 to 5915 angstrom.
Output 10.2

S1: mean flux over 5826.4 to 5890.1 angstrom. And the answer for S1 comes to 10.4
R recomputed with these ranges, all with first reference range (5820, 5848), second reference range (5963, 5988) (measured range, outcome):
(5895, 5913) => 0.36 angstrom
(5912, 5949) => -0.31 angstrom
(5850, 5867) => 0.09 angstrom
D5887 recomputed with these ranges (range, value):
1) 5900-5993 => 10.3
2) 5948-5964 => 10.3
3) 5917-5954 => 10.3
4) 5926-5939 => 10.2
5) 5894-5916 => 10.2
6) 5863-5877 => 10.4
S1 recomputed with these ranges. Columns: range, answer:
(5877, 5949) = 10.2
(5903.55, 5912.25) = 10.3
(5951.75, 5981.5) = 10.2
